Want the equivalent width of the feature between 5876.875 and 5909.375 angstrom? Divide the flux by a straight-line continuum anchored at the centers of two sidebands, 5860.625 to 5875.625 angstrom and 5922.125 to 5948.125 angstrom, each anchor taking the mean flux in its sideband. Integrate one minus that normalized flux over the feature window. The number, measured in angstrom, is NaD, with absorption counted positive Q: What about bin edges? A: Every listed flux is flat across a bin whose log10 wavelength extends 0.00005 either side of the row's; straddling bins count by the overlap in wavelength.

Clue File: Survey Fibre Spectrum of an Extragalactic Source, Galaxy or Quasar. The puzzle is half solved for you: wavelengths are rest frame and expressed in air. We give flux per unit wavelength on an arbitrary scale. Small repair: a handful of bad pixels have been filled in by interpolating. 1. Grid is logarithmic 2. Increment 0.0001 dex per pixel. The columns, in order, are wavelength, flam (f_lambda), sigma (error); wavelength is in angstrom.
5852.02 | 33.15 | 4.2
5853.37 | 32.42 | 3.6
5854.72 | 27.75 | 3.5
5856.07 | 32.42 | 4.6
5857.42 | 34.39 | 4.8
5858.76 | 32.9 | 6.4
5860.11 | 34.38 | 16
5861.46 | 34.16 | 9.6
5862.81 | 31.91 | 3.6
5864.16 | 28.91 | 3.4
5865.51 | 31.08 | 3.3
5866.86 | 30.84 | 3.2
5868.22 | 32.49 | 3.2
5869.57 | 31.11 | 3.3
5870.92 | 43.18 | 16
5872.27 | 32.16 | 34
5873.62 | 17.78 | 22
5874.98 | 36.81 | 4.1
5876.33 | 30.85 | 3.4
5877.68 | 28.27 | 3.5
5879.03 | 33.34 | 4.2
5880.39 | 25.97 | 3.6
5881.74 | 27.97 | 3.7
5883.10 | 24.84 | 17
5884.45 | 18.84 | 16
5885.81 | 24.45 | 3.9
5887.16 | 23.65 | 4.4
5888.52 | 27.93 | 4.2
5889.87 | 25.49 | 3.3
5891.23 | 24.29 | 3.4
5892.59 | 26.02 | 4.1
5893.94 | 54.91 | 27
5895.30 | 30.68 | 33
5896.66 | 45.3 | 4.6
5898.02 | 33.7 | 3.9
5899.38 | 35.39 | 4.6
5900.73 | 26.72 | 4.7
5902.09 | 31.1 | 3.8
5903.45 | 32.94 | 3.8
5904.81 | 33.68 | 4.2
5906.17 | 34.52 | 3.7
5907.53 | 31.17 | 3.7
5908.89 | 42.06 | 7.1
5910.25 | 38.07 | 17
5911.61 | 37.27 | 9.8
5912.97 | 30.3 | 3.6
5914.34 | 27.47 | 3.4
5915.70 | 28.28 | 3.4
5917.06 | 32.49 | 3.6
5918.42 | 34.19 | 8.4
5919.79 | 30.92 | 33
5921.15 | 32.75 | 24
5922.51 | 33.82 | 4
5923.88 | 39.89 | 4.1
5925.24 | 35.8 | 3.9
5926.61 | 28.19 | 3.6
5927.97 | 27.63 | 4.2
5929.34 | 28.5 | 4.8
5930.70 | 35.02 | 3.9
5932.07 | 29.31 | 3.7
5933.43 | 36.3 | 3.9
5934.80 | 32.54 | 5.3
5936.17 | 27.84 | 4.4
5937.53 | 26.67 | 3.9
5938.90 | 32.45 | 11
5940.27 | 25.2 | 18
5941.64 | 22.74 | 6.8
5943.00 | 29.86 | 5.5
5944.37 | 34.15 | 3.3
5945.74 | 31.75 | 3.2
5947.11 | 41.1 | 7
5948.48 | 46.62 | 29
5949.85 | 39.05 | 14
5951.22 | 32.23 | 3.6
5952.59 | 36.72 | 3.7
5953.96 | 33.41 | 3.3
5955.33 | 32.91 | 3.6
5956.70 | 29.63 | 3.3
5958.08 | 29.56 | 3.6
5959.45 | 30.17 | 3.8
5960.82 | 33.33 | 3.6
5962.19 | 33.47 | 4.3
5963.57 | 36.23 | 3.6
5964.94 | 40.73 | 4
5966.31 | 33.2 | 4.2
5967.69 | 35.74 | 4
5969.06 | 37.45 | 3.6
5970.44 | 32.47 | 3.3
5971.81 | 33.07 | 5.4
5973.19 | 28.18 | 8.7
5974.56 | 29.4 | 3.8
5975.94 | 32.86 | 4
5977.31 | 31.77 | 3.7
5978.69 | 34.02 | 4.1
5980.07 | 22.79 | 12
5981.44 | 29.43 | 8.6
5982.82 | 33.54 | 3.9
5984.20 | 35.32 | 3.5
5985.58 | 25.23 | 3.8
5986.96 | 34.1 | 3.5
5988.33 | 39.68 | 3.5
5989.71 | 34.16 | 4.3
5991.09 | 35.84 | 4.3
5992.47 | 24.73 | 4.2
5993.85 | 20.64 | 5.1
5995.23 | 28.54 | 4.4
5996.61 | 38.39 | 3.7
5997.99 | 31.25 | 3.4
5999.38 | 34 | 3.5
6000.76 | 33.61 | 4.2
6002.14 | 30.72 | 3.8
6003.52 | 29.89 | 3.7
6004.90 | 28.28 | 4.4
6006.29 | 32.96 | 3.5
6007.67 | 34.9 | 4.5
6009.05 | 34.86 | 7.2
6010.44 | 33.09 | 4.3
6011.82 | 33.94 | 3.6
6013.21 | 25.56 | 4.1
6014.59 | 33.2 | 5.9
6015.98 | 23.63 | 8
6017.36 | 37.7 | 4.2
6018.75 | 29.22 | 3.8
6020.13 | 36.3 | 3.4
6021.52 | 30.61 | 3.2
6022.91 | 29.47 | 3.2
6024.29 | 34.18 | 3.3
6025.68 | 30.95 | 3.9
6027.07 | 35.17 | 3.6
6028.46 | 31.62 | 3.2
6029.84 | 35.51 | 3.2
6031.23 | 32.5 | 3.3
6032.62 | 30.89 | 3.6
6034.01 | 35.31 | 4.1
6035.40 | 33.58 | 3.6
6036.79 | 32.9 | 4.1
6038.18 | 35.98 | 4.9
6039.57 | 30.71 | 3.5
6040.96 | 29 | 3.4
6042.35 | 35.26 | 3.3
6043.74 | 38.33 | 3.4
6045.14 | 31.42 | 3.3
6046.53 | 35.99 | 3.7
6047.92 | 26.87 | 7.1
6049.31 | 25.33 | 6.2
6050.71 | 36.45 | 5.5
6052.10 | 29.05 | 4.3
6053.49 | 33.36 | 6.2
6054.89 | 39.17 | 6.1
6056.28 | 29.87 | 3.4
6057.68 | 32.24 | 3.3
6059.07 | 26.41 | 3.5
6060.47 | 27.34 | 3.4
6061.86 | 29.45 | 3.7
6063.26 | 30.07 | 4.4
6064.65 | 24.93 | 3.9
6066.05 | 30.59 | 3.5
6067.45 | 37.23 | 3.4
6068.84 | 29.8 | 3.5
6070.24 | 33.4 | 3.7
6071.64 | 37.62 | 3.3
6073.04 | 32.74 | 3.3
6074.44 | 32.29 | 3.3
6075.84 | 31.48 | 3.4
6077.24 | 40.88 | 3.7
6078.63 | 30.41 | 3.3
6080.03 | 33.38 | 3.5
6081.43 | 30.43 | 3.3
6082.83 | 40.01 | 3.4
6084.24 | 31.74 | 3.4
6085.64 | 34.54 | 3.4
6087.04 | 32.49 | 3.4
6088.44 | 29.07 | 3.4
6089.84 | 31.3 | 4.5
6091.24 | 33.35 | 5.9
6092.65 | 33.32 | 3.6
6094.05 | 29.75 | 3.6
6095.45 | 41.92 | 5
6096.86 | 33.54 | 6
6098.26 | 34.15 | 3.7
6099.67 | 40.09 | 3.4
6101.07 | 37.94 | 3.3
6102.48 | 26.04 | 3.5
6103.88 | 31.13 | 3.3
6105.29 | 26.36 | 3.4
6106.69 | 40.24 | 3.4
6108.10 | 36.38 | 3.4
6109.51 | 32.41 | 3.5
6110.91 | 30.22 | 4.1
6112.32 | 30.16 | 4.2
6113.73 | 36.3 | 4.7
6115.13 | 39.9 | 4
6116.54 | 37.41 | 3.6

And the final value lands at 0.9 angstrom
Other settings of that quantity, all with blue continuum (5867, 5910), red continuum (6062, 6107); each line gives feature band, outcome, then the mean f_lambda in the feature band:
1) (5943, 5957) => -1.7 angstrom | 35.6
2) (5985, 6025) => 0.8 angstrom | 31.7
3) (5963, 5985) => -0.5 angstrom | 32.8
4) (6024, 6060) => 0.1 angstrom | 32.6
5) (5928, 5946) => 1.0 angstrom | 30.1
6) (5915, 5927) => -0.6 angstrom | 33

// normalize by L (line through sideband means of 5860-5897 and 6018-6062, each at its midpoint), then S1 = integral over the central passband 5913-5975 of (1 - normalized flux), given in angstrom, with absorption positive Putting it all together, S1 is -2.9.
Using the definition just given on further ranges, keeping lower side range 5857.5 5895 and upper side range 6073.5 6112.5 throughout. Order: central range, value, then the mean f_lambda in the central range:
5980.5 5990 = -0.3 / 32.8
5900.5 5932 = -2.0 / 32.7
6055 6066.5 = 1.3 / 29.4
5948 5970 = -2.4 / 34.9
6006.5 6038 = -0.2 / 32.6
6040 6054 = 0.3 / 32.1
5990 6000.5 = 0.4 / 30.7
